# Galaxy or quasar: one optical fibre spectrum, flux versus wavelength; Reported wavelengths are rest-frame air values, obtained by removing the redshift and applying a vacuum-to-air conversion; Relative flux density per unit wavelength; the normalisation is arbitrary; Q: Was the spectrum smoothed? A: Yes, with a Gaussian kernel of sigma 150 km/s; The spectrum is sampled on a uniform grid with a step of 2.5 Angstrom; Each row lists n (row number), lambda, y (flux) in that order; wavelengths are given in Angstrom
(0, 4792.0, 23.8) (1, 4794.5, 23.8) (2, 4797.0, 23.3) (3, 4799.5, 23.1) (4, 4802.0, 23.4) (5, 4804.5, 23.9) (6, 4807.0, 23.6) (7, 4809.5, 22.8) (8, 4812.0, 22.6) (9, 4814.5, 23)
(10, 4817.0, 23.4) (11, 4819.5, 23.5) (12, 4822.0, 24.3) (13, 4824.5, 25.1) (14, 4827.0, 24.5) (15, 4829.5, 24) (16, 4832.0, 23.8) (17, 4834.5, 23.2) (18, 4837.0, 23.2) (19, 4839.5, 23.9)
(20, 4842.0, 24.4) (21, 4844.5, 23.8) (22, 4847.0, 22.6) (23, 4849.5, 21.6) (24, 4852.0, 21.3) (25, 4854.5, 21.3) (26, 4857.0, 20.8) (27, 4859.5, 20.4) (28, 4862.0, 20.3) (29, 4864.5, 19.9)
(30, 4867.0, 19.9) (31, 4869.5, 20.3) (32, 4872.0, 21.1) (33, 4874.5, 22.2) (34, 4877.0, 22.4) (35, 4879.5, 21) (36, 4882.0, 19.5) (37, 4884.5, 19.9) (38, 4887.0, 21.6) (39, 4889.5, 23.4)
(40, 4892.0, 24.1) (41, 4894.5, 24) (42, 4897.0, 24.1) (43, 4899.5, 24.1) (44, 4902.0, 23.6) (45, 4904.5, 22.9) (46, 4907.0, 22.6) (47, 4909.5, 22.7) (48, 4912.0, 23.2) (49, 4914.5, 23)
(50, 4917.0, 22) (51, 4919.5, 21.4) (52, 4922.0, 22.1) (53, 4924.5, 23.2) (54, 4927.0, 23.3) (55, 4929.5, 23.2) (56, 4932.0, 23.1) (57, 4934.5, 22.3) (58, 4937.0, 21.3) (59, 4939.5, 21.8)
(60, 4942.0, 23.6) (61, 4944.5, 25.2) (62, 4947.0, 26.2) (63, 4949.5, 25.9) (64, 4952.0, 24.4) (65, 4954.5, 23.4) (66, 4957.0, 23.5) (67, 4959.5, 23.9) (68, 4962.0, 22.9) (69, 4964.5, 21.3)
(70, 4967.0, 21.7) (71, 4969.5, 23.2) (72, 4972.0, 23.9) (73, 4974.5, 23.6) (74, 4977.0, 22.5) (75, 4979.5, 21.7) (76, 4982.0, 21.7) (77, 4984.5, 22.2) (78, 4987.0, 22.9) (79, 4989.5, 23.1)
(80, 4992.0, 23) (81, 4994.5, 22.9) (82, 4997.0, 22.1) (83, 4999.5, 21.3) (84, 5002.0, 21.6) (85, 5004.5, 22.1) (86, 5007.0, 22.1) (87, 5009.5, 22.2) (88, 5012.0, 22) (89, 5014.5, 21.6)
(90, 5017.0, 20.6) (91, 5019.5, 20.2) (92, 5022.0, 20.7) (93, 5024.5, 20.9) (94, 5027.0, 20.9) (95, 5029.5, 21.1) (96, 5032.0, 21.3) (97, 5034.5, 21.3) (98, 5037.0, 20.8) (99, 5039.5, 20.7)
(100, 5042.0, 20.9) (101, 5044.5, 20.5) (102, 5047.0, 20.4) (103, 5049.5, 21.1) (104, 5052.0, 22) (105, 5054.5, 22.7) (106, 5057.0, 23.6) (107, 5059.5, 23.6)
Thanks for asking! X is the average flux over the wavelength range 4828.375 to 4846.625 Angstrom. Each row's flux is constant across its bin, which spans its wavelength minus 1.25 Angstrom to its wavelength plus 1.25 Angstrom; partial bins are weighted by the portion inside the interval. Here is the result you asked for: 23.7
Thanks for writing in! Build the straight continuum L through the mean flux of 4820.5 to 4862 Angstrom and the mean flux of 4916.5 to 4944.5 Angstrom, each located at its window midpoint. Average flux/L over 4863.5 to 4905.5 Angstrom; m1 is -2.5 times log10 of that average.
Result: 0.04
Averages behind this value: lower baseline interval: 22.9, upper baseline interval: 22.6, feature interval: 22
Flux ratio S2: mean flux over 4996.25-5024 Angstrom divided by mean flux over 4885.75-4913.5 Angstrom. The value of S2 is 0.92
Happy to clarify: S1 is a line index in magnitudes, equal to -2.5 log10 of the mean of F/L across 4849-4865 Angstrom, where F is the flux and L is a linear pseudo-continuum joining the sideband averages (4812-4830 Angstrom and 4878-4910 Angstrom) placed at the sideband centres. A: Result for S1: 0.12 mag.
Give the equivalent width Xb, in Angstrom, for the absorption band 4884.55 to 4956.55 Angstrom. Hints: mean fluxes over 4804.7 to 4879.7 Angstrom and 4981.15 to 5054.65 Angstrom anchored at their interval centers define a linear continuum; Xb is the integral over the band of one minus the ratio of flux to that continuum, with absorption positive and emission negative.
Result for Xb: -3.7 Angstrom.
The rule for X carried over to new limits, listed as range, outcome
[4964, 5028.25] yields 22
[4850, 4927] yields 22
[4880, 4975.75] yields 23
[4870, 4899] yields 22.1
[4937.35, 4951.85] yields 24.3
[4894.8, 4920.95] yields 23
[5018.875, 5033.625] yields 20.9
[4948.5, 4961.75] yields 24.1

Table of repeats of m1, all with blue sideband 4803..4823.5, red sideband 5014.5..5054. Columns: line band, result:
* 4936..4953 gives -0.10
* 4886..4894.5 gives -0.03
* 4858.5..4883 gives 0.10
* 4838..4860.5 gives 0.04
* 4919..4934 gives -0.03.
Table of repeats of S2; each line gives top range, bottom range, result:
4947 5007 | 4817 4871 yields 1.02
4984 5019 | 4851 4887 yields 1.06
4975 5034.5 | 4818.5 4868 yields 0.96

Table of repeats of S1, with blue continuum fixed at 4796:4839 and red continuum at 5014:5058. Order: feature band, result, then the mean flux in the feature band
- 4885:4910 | -0.03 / 23.2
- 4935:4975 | -0.07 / 23.5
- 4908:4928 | -0.01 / 22.6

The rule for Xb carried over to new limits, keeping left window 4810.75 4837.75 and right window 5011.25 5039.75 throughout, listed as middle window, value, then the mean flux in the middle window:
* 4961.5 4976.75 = -0.7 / 22.7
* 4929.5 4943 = -0.2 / 22.5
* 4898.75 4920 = -0.3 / 22.9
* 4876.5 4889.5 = 1.1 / 21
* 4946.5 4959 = -1.5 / 24.5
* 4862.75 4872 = 1.2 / 20.2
